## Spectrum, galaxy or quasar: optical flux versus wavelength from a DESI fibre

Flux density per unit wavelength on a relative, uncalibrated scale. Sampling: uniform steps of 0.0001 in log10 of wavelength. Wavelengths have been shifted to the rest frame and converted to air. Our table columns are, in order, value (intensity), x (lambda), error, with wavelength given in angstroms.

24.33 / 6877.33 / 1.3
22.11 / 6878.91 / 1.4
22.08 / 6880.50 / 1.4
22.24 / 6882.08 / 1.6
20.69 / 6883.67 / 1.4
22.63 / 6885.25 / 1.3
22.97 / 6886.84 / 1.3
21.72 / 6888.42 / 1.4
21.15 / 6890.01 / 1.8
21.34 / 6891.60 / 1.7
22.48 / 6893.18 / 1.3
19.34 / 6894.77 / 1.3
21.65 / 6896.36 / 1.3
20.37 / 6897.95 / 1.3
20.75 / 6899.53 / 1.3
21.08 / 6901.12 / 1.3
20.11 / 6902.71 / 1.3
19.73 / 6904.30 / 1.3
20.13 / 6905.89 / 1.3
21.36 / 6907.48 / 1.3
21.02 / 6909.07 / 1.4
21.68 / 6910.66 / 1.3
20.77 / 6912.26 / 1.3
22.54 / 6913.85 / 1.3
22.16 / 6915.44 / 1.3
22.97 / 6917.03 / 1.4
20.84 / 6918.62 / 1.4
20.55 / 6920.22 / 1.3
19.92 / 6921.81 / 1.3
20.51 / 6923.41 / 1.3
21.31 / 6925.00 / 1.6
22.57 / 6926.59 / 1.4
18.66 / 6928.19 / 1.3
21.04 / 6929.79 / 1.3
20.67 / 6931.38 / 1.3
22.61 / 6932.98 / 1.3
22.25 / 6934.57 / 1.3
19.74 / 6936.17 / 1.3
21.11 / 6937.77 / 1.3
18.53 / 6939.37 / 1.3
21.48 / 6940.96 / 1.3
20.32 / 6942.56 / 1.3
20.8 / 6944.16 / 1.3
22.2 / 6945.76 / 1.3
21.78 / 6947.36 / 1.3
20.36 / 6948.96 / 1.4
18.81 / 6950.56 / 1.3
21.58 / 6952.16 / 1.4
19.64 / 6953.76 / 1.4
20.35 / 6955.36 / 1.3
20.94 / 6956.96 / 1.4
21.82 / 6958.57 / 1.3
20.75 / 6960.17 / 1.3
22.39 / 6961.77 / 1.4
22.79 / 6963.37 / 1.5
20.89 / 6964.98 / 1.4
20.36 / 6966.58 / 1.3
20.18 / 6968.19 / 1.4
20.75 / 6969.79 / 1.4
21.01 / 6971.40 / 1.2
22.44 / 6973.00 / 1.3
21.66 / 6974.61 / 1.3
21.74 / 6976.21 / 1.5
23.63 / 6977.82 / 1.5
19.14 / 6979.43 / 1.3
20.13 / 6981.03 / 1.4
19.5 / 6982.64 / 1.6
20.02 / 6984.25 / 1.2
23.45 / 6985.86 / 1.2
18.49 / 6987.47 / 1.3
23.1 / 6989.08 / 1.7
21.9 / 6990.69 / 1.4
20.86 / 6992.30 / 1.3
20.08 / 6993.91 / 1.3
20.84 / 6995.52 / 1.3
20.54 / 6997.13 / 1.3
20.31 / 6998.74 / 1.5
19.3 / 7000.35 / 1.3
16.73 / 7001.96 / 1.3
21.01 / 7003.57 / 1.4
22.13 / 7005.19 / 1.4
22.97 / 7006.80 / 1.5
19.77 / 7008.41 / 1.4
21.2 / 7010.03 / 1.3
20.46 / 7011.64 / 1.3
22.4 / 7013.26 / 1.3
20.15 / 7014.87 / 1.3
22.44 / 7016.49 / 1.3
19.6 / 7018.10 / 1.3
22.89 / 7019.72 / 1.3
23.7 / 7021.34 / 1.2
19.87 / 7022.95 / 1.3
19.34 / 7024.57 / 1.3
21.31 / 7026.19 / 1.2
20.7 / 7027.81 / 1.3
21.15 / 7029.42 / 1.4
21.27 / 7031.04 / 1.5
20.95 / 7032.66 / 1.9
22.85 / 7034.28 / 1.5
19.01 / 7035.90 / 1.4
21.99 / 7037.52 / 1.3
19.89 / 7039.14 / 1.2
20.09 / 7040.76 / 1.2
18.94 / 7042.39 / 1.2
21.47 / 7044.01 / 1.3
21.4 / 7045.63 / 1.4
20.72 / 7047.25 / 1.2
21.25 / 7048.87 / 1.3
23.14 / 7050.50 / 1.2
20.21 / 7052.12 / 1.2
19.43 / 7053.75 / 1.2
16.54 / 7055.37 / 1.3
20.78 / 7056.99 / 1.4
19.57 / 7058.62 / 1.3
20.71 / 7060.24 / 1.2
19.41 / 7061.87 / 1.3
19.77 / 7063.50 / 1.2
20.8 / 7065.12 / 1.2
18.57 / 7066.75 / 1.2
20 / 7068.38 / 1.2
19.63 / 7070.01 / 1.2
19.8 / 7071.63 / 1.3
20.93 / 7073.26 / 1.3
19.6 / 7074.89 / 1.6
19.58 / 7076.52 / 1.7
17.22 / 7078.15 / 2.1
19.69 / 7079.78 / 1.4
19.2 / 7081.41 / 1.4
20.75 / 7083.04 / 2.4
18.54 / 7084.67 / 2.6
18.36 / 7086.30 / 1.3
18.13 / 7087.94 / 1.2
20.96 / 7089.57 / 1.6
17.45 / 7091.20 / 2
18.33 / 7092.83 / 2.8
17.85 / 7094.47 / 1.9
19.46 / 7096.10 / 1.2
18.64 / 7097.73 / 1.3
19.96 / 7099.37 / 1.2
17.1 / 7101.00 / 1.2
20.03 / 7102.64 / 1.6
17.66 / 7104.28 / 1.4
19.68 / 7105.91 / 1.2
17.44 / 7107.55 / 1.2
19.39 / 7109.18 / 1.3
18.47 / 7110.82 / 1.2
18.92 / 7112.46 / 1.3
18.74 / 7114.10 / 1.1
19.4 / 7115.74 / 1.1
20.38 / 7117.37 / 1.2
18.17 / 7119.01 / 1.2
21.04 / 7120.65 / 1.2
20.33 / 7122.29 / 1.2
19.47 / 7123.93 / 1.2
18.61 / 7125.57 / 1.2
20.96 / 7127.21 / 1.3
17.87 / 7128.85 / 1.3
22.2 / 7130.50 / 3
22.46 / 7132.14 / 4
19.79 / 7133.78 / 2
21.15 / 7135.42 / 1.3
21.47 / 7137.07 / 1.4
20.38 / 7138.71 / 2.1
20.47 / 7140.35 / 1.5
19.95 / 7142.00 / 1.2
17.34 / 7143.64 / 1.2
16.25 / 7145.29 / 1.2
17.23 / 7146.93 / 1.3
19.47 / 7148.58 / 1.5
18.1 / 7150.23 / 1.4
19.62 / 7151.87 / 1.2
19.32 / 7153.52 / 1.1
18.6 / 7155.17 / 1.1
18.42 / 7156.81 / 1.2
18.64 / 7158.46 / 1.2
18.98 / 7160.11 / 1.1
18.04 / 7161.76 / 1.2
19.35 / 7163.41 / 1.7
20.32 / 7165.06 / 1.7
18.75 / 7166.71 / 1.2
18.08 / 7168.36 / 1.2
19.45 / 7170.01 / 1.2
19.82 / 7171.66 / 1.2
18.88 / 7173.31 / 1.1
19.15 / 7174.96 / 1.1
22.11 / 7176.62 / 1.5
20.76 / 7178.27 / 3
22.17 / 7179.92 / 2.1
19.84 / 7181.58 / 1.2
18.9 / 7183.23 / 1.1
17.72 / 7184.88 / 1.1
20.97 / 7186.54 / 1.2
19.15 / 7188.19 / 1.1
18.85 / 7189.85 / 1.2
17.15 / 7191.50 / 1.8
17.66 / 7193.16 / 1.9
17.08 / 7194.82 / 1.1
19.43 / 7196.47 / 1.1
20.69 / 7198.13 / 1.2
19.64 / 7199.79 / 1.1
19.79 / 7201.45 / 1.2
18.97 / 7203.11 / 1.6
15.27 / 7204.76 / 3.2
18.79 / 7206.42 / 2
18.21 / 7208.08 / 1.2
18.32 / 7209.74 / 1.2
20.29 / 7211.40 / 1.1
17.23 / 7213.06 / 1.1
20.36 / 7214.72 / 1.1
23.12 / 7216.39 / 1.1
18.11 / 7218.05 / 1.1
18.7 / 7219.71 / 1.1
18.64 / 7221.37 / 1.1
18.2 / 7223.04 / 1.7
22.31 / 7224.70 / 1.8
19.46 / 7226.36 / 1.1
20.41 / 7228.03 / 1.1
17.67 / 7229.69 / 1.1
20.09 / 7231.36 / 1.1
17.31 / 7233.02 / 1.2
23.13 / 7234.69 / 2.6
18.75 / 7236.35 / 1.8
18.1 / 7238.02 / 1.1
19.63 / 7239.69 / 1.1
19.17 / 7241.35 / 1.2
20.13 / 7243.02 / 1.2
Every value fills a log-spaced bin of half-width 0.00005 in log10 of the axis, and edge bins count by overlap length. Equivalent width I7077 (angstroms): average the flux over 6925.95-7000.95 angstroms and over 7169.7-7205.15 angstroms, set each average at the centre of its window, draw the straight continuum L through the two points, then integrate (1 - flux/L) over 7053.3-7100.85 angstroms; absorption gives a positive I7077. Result 2.0 angstroms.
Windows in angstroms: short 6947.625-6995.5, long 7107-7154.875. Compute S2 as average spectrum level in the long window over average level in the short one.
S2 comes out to 0.9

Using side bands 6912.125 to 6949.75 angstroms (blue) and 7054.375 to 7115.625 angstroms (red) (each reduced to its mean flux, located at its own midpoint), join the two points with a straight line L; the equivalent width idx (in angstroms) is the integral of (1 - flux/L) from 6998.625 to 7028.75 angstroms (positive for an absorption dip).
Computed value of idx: -1.3 angstroms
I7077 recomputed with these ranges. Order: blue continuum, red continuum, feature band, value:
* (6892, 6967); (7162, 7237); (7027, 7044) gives -0.3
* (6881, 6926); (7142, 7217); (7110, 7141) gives -0.9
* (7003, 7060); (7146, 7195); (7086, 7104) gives 1.2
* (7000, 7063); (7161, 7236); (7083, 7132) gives 2.2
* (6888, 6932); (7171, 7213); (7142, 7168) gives 1.1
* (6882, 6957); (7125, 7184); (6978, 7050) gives -1.5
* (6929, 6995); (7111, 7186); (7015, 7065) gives -0.7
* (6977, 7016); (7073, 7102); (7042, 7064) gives -0.7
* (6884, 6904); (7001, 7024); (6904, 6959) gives 0.7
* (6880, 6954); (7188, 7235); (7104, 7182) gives 0.3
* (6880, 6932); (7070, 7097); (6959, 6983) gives -0.9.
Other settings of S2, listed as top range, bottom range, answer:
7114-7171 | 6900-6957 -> 0.93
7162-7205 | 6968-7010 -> 0.92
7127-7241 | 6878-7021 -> 0.92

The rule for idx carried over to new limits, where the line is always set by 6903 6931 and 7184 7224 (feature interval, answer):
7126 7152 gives -0.4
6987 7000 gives -0.2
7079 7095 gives 0.6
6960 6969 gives -0.3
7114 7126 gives -0.1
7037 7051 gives -0.6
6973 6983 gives -0.3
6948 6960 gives 0.1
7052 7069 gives 0.3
